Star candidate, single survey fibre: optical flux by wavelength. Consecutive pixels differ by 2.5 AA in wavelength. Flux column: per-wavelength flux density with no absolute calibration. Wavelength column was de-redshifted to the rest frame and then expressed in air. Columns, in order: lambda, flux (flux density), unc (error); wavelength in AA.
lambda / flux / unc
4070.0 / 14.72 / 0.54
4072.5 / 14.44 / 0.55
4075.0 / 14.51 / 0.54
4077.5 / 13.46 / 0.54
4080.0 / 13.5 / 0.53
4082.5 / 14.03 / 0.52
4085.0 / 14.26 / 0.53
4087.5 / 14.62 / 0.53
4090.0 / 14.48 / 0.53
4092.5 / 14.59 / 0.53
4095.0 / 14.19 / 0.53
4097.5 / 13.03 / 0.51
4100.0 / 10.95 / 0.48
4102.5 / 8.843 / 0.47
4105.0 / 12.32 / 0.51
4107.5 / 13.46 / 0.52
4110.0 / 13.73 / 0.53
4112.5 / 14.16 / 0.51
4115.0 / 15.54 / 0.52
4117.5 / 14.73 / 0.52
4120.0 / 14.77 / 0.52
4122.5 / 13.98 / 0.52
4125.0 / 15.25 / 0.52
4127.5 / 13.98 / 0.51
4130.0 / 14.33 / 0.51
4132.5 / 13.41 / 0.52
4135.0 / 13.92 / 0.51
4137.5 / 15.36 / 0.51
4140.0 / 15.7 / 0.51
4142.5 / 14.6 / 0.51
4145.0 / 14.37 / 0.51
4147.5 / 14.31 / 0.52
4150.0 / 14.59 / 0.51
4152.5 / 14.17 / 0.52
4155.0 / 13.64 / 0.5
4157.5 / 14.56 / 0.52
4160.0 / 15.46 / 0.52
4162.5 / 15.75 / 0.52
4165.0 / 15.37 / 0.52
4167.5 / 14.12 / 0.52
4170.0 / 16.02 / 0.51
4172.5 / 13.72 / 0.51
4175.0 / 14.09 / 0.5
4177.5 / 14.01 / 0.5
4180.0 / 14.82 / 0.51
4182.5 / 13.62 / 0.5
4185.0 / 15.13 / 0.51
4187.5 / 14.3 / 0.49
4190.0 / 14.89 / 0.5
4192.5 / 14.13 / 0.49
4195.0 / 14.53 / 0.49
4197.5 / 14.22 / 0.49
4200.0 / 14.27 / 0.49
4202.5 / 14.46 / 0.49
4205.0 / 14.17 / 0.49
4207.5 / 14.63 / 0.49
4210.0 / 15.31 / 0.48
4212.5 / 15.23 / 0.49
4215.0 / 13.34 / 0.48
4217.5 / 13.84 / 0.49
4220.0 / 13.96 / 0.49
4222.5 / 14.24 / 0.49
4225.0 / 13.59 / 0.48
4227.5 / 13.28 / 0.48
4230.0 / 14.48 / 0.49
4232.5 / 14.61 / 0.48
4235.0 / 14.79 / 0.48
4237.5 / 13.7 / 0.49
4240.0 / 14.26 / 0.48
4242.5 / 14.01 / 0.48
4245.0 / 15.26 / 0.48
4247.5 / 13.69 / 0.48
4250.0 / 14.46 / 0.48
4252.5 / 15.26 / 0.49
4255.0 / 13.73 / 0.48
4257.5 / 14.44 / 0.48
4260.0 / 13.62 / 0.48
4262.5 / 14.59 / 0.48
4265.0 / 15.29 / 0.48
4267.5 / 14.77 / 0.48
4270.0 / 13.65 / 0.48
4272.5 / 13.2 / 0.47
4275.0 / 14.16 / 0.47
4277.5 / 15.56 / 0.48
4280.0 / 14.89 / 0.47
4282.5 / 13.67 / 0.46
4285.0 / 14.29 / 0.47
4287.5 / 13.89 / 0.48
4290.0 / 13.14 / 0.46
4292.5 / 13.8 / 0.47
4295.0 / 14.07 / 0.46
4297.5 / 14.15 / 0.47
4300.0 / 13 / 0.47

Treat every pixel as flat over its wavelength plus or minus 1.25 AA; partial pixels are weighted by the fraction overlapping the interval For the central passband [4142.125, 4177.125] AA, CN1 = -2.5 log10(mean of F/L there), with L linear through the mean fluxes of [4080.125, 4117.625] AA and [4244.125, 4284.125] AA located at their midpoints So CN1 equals -0.061 mag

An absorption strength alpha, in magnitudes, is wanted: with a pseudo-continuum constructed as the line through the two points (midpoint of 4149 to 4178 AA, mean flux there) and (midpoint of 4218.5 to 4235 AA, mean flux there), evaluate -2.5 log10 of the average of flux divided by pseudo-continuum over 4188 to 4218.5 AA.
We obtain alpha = -0.01 mag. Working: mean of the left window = 14.6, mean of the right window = 14.1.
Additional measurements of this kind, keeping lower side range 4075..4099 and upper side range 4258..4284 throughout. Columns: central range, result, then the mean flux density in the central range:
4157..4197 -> -0.04 mag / 14.7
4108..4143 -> -0.03 mag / 14.5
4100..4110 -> 0.19 mag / 11.7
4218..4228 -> 0.03 mag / 13.8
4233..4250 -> 0.00 mag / 14.3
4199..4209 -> -0.01 mag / 14.4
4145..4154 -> -0.02 mag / 14.3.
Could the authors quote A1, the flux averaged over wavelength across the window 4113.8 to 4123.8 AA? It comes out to 14.8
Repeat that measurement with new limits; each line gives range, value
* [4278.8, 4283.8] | 14.3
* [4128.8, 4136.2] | 13.9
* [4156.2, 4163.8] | 15.2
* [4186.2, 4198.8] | 14.4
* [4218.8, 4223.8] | 14.1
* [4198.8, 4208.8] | 14.4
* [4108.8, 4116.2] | 14.5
